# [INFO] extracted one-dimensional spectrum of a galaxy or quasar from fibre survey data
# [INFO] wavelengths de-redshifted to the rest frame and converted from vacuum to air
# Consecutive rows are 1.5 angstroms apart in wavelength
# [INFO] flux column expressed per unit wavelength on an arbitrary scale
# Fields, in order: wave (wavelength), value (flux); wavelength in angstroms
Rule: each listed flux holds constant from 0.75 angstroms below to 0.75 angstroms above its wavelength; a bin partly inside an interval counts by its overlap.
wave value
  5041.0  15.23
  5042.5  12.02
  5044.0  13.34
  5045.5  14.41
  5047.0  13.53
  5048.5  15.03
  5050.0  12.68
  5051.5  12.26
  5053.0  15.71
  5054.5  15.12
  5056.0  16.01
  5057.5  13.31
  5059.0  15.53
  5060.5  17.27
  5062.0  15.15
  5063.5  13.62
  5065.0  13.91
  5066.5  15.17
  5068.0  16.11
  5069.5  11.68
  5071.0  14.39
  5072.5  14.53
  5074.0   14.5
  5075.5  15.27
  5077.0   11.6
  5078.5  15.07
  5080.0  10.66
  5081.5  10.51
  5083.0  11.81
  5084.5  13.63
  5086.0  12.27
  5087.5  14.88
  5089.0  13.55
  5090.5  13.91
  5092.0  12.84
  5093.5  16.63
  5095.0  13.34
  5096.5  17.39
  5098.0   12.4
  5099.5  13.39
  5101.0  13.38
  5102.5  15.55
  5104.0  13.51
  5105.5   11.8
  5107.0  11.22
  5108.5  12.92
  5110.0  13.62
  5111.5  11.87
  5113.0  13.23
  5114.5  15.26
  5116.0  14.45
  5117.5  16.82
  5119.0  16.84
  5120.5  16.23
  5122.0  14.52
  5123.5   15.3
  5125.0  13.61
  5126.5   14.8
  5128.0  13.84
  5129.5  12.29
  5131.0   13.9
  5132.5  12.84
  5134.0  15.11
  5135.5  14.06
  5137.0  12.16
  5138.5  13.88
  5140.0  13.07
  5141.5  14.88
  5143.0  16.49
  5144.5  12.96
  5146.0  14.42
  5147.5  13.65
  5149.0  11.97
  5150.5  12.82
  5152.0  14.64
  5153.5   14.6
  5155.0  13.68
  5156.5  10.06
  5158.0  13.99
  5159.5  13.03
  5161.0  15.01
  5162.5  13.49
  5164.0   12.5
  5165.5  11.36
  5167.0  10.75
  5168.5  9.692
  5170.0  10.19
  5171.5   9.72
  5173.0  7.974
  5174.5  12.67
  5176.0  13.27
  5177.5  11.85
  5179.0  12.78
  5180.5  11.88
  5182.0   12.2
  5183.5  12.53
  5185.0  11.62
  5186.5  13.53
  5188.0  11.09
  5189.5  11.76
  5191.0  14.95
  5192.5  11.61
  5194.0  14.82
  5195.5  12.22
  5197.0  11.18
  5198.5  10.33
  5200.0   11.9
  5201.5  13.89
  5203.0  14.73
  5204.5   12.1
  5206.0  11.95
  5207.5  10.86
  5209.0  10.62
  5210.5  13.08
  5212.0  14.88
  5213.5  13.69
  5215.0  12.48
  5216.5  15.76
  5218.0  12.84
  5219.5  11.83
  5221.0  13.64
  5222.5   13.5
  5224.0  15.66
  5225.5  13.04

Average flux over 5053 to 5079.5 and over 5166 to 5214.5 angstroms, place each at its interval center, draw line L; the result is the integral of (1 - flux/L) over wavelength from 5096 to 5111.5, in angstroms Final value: 0.5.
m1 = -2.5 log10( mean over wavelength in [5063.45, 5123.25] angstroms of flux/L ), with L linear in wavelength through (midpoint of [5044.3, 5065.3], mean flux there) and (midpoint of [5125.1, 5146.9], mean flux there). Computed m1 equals 0.03 mag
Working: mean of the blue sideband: 14.5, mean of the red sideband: 13.9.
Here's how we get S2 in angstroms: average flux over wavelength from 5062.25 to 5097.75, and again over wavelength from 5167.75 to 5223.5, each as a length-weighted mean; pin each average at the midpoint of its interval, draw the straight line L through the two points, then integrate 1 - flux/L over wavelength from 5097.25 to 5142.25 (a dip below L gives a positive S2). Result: -2.1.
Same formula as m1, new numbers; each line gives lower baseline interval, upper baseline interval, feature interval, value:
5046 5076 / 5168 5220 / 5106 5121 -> -0.043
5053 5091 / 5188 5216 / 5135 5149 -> -0.047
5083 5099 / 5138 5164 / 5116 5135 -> -0.067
